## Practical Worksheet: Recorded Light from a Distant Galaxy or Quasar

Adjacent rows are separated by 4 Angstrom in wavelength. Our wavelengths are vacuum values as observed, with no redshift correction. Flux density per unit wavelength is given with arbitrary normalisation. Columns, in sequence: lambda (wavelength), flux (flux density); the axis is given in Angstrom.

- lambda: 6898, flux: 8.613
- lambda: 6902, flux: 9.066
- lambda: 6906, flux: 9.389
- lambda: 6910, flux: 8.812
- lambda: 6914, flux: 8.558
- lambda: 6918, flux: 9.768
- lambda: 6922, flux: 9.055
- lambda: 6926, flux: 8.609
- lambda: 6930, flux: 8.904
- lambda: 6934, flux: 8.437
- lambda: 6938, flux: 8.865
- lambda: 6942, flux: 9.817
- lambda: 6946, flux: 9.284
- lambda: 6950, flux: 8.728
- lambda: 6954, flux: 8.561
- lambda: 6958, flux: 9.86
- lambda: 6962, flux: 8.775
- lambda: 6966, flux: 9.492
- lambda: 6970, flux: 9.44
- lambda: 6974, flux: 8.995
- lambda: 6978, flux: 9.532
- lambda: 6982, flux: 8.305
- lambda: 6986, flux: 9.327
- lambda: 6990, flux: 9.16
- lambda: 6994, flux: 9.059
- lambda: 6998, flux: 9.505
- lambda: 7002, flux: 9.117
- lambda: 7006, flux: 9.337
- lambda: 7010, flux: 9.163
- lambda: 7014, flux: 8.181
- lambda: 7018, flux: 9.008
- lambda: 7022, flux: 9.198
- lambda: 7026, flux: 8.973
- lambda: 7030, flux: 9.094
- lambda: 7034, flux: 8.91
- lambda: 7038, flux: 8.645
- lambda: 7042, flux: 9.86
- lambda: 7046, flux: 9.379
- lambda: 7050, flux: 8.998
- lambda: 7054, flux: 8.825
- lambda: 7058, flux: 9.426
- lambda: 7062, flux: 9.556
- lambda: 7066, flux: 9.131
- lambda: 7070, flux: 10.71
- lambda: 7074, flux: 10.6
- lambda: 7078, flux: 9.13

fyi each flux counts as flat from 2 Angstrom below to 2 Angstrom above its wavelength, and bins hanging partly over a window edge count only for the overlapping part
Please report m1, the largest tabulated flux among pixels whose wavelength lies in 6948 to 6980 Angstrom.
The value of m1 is 9.86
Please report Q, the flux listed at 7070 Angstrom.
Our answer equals 10.71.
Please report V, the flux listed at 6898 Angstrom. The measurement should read 8.613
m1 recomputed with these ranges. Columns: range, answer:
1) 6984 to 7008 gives 9.505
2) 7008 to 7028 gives 9.198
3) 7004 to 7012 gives 9.337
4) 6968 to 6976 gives 9.44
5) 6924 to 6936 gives 8.904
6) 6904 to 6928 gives 9.768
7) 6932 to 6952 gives 9.817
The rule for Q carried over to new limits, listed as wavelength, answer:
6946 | 9.284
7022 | 9.198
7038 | 8.645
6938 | 8.865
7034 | 8.91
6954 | 8.561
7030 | 9.094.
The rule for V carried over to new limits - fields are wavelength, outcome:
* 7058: 9.426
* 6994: 9.059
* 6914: 8.558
